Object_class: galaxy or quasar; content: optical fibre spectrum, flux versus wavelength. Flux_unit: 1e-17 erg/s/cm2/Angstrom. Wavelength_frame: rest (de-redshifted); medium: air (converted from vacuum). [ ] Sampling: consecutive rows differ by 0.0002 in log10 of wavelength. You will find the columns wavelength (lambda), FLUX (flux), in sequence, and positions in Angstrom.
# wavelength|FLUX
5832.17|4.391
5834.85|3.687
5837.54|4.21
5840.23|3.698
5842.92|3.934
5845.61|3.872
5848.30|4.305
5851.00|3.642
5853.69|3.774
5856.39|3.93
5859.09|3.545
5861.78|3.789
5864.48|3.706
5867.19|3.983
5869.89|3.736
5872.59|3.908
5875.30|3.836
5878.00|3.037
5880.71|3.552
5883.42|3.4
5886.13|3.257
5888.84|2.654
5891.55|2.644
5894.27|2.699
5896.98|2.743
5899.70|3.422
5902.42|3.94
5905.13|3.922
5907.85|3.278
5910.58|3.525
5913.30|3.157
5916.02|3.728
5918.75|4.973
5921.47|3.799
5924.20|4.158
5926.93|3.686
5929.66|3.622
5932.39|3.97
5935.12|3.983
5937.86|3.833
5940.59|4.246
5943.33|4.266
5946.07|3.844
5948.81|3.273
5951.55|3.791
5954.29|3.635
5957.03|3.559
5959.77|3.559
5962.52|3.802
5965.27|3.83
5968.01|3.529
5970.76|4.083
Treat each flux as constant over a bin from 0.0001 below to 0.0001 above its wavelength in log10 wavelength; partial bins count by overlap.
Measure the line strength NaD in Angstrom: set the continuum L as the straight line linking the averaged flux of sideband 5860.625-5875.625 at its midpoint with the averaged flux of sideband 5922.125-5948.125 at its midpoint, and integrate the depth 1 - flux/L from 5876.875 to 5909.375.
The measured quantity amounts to 5.47 Angstrom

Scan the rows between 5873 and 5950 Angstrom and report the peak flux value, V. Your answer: 4.973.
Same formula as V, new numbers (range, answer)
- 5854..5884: 3.983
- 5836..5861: 4.305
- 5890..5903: 3.94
